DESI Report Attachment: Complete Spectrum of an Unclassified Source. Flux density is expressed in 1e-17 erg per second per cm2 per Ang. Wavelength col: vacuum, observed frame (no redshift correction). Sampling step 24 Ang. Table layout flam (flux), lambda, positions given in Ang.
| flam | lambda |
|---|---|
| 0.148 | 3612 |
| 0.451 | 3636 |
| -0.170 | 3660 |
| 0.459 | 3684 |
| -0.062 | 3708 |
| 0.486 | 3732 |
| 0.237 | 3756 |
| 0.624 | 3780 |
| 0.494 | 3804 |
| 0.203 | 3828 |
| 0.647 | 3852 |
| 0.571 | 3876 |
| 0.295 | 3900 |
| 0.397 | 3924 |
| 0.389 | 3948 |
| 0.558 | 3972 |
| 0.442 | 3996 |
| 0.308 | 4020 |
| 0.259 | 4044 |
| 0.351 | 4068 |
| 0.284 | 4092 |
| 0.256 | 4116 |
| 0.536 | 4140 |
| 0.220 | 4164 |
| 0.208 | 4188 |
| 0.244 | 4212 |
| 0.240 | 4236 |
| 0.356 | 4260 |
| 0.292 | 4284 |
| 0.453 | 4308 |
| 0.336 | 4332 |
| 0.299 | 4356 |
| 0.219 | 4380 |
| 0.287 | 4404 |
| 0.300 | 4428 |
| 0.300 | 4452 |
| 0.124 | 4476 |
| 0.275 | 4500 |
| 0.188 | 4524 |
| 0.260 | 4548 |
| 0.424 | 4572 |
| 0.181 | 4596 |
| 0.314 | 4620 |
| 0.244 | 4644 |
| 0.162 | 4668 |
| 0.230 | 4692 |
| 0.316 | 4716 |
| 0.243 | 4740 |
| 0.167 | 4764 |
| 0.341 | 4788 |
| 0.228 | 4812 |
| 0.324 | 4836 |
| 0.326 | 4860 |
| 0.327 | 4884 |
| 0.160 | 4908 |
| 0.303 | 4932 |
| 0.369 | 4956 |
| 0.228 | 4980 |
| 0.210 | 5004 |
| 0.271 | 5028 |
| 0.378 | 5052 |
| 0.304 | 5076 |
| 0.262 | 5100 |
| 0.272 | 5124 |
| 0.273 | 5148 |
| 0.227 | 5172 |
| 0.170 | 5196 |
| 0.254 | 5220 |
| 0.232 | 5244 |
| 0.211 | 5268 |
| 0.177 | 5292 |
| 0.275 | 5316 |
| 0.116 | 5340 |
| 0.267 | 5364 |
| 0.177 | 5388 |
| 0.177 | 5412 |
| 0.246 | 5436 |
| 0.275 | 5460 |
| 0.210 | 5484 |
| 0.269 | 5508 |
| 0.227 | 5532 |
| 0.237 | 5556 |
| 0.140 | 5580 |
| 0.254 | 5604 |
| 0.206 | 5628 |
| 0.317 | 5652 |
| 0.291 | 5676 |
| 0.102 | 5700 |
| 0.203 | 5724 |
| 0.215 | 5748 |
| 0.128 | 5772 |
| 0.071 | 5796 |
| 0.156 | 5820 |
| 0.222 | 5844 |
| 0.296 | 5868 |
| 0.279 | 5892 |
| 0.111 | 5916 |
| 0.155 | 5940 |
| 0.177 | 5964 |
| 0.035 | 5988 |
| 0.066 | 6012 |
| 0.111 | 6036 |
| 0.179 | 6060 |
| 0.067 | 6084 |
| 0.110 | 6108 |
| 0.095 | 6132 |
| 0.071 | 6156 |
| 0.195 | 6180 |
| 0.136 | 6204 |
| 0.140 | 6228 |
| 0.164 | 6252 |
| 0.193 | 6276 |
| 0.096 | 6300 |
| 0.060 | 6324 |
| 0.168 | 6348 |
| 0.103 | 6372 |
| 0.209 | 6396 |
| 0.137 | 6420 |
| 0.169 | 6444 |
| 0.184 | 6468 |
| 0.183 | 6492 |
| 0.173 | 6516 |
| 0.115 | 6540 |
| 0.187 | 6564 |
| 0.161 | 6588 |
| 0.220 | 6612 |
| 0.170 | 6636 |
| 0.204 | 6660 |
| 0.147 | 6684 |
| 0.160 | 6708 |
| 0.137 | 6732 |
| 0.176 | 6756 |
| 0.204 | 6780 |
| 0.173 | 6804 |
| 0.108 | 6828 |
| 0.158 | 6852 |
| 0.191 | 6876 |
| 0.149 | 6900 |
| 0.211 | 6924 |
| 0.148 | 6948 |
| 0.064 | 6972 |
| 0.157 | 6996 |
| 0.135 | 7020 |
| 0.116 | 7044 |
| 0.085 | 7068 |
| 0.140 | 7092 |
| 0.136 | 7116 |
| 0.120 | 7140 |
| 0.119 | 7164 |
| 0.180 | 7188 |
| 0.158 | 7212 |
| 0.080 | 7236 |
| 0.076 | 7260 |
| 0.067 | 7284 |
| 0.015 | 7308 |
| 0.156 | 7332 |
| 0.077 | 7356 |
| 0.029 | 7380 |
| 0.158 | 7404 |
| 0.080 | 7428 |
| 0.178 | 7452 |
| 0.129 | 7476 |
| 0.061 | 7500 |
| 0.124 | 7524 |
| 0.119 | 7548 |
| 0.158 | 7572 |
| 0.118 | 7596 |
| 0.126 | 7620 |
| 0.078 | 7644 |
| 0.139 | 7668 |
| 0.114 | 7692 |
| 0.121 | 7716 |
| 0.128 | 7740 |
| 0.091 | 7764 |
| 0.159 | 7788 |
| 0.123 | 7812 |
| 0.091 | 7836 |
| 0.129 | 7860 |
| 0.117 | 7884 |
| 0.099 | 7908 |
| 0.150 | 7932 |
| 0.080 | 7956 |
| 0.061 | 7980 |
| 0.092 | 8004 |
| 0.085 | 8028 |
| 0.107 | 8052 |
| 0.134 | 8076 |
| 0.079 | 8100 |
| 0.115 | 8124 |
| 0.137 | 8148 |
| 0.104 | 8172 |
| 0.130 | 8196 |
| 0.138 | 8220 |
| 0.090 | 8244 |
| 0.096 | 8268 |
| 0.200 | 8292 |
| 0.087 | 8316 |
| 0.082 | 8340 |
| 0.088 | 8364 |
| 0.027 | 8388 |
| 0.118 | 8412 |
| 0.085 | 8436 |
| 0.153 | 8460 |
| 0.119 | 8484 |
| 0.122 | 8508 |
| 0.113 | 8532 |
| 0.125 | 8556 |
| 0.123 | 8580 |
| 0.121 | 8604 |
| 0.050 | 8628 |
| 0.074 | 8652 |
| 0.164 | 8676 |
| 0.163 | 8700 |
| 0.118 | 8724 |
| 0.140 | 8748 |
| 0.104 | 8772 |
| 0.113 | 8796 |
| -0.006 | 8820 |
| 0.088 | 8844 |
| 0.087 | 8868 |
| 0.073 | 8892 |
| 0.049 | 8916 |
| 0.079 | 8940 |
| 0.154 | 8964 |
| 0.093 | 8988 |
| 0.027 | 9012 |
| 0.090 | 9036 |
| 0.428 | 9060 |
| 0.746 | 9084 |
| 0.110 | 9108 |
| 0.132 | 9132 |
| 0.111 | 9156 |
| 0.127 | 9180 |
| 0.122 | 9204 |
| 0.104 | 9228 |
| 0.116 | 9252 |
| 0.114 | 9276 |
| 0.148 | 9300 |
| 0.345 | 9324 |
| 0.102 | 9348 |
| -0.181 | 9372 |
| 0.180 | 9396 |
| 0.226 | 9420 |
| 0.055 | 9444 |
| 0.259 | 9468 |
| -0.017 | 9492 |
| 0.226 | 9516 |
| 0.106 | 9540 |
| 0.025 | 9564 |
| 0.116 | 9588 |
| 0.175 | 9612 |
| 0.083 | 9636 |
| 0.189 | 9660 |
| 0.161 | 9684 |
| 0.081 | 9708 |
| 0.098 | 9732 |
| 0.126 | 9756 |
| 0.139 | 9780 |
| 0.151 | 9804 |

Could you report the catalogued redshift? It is 1.434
